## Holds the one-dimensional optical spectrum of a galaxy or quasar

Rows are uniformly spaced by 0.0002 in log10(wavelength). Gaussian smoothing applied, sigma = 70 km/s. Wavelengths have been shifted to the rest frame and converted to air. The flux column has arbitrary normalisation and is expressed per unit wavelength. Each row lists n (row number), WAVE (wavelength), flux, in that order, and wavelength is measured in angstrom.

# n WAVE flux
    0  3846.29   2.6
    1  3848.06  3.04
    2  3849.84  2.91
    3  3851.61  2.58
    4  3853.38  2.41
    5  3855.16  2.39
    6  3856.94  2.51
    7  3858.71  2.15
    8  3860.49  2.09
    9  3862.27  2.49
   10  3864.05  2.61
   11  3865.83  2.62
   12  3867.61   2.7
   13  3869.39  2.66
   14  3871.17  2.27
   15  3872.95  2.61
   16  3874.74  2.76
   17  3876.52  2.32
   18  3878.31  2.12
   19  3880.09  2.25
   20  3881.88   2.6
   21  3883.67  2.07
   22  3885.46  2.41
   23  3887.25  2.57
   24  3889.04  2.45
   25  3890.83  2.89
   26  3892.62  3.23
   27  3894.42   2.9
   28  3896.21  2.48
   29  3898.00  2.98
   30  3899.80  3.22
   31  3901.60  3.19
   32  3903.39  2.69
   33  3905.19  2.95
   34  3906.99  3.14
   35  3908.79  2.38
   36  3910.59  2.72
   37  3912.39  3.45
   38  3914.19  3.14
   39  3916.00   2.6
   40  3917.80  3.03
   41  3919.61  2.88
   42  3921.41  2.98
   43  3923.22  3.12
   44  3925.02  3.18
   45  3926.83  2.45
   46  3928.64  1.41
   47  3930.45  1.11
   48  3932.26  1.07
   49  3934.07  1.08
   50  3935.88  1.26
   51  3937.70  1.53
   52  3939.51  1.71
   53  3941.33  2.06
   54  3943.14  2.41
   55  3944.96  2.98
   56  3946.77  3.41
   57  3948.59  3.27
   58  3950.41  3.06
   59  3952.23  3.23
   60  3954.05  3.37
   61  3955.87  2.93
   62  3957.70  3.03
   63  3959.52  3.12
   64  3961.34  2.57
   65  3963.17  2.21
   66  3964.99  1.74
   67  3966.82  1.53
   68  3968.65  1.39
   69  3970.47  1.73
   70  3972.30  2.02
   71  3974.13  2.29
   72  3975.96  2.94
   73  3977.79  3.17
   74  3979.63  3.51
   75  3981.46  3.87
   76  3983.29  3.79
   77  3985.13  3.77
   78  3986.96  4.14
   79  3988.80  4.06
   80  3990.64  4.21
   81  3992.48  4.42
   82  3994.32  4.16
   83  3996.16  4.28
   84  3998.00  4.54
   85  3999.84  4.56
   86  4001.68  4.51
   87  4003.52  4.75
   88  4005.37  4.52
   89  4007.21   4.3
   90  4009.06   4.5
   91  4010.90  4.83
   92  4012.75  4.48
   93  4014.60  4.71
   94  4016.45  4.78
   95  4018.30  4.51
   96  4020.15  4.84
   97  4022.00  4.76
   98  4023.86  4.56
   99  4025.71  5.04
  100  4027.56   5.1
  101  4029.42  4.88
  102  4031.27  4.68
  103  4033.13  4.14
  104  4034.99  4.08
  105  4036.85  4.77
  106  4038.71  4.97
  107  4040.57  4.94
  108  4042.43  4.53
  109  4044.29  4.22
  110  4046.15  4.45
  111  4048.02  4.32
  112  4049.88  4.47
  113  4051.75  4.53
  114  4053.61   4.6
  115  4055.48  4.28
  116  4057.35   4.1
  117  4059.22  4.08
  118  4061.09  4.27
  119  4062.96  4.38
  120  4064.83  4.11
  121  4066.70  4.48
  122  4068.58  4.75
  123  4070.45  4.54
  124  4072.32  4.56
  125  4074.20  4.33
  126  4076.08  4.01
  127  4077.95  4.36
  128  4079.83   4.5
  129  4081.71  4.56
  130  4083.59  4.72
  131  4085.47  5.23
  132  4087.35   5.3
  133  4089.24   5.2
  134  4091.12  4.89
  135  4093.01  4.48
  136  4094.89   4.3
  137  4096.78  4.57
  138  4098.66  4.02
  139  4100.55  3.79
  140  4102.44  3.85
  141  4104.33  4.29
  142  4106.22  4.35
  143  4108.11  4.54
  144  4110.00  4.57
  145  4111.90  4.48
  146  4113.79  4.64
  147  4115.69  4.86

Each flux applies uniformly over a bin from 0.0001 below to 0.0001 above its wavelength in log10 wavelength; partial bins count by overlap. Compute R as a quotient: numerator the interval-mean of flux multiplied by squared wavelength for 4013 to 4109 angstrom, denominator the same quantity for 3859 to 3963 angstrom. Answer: 1.9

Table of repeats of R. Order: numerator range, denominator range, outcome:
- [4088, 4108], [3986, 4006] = 1.06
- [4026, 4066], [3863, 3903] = 1.85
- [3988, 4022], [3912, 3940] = 2.10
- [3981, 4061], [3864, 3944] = 1.90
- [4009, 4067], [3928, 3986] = 1.92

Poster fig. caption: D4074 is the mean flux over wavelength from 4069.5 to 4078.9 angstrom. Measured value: 4.36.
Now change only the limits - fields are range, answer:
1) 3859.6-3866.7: 2.45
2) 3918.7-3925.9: 3.04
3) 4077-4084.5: 4.54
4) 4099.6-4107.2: 4.07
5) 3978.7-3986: 3.73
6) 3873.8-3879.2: 2.4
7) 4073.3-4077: 4.17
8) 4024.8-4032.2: 4.93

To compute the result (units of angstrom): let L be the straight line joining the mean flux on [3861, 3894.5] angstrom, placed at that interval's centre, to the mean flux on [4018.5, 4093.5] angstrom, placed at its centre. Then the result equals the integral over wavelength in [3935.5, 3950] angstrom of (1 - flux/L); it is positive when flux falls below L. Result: 4.0 angstrom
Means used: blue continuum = 2.54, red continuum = 4.57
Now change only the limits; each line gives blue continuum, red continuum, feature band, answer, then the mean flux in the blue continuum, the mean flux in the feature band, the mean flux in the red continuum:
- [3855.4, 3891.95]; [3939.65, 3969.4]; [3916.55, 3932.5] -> 0.9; 2.46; 2.42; 2.63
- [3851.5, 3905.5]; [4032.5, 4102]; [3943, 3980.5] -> 8.1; 2.58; 2.67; 4.48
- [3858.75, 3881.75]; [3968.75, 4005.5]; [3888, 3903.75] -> -1.0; 2.45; 2.9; 3.7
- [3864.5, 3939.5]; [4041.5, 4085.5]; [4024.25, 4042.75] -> -3.0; 2.51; 4.72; 4.42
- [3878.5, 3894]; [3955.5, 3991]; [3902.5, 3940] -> 4.1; 2.55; 2.38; 2.88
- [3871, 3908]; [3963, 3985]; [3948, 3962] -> -2.6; 2.68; 3.08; 2.57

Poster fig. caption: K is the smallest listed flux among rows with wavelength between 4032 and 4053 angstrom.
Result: 4.08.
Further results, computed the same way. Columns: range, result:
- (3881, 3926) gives 2.07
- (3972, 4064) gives 2.02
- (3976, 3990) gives 3.17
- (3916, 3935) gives 1.07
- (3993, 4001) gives 4.16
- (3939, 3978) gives 1.39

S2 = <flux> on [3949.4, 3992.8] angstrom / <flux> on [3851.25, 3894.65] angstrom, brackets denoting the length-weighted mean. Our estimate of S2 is 1.19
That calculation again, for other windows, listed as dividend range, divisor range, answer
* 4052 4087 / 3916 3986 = 1.76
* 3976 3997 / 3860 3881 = 1.58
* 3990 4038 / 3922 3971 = 1.99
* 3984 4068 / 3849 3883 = 1.81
